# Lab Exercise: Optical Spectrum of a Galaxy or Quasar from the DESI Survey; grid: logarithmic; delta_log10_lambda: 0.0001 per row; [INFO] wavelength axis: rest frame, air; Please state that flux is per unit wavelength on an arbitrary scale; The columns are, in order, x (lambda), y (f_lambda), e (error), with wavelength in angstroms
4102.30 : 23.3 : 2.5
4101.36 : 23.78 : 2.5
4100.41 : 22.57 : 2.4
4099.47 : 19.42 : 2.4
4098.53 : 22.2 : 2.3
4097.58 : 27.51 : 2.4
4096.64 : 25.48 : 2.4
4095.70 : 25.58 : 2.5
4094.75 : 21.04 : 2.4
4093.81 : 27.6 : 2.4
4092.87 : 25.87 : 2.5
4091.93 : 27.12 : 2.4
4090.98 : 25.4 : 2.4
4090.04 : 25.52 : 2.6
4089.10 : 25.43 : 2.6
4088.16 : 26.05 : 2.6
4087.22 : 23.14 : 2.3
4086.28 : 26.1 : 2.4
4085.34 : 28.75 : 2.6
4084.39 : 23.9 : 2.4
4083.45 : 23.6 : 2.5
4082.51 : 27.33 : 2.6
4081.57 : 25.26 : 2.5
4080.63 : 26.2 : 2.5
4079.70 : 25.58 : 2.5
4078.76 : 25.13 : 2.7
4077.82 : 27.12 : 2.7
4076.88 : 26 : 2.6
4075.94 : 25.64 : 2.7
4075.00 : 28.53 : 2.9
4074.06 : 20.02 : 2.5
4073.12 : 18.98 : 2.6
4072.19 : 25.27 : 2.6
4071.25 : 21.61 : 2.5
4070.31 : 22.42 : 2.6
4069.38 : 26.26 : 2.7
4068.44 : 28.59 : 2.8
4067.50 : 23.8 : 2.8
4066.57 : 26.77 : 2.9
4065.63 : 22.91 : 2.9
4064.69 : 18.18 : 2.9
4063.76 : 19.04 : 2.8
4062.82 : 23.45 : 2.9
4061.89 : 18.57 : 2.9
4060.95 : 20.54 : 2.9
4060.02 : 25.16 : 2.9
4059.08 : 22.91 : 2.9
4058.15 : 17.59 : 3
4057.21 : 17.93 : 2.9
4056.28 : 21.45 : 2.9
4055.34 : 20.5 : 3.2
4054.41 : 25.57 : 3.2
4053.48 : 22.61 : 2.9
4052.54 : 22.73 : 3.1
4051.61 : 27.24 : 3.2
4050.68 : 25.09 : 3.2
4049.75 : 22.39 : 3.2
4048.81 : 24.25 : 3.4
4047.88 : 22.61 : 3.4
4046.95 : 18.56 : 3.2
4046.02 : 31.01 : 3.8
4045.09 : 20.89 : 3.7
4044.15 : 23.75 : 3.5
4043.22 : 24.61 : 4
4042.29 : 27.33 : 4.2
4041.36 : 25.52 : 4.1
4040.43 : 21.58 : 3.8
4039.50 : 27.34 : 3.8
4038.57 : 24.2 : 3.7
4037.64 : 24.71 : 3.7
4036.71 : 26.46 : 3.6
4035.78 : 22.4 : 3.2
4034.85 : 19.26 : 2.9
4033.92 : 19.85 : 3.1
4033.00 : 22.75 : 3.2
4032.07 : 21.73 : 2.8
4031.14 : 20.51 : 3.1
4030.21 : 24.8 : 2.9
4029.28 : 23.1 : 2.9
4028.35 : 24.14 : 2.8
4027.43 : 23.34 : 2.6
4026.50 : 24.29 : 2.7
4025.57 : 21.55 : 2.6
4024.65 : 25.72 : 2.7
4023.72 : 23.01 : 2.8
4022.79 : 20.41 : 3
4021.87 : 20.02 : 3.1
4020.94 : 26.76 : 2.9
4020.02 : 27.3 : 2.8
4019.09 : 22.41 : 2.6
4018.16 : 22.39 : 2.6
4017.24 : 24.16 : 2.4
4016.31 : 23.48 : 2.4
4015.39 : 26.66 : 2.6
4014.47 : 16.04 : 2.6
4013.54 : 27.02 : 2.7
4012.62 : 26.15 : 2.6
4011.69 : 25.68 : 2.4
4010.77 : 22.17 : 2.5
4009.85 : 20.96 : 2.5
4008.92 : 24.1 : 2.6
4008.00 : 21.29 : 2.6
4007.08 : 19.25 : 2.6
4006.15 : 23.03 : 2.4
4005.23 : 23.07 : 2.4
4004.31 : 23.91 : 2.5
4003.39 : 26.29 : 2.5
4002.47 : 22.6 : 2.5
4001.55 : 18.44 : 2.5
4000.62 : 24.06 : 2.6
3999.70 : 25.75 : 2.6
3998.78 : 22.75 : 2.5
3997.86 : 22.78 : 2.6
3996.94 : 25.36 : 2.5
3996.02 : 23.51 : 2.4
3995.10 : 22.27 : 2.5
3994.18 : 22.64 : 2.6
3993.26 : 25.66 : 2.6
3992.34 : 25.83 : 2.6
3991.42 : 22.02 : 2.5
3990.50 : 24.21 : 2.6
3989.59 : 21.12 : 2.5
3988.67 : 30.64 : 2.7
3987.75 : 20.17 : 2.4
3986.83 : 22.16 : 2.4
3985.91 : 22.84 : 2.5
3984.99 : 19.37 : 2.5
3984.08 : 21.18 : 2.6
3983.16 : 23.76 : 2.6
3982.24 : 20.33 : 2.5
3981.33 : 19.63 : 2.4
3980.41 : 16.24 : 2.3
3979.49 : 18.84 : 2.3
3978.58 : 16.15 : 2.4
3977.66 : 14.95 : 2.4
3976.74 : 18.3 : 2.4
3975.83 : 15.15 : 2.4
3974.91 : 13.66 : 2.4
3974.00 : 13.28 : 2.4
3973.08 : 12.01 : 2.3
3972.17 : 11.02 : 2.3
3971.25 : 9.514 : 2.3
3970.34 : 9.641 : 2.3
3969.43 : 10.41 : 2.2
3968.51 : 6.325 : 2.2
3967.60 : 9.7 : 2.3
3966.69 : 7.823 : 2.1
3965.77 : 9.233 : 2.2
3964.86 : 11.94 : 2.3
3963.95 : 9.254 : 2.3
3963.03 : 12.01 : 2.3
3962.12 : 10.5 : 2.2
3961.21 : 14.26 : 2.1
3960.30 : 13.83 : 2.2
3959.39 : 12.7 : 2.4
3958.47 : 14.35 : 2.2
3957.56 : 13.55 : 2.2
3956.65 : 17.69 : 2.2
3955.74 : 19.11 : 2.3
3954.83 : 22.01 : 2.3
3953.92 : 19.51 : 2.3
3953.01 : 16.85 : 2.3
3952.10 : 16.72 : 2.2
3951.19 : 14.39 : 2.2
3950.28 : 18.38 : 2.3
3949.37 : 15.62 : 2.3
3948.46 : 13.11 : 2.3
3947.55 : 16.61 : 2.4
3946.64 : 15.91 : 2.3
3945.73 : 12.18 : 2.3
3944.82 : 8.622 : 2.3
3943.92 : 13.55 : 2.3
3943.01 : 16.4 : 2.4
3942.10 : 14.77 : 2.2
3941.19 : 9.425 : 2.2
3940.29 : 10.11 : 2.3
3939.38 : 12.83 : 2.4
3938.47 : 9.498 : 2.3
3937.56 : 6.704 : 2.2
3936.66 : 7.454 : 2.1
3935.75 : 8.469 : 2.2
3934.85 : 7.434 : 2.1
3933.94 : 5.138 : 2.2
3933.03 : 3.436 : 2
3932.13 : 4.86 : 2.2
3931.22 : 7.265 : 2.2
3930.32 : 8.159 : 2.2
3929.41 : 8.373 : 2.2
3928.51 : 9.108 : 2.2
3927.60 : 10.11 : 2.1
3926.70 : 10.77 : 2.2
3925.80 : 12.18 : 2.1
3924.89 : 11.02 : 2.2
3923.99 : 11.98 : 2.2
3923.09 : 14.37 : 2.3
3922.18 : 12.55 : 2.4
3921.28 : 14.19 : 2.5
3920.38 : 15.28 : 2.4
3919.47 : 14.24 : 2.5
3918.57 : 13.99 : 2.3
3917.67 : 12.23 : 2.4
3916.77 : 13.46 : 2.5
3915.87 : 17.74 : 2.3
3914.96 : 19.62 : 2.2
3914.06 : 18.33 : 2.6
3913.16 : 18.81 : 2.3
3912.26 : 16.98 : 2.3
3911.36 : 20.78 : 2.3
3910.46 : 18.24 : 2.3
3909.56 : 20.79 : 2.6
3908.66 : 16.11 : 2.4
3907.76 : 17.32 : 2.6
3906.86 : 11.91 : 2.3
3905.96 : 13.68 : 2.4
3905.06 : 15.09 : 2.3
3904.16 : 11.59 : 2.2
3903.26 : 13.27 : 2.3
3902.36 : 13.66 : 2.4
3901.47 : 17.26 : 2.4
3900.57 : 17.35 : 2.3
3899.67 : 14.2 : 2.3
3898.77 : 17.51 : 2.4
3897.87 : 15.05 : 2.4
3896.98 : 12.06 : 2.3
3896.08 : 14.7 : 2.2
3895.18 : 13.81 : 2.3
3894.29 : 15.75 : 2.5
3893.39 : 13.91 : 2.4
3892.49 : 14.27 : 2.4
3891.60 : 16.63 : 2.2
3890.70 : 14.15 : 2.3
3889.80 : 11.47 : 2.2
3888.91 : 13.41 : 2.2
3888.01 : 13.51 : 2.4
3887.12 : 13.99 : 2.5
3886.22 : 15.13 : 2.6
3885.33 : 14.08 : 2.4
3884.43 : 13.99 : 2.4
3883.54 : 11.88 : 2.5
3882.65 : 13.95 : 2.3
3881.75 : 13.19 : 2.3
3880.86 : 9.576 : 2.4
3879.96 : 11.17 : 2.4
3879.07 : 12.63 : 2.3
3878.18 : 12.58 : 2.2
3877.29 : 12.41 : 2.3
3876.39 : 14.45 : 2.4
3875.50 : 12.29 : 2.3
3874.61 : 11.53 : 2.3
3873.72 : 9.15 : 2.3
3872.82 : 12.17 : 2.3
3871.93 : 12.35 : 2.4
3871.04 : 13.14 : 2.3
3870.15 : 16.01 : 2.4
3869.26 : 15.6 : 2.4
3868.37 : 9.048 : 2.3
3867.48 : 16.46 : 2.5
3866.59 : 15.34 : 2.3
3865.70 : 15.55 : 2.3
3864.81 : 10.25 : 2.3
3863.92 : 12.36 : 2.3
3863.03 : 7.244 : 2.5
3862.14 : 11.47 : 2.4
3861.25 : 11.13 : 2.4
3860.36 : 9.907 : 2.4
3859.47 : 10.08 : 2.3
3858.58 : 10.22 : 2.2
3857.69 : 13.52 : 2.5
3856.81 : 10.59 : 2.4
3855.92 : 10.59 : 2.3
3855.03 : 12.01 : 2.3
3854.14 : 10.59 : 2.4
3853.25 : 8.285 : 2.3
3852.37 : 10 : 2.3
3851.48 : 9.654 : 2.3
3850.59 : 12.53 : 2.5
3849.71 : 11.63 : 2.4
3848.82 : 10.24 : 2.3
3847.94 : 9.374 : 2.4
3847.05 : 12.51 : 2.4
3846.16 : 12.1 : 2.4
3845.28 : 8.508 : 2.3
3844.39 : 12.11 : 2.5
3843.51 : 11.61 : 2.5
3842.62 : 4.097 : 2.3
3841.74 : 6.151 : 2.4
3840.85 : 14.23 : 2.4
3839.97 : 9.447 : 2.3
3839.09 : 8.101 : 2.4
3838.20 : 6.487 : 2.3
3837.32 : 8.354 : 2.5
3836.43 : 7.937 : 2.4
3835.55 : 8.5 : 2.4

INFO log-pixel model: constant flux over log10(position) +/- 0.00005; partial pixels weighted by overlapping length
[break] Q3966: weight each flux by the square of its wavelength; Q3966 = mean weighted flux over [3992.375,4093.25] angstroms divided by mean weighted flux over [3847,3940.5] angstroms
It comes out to 2.02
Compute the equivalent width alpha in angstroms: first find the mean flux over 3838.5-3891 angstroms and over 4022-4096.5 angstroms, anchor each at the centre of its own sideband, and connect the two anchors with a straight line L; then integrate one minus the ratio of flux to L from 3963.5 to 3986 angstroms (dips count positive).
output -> 5.3 angstroms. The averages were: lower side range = 11.7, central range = 14.3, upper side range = 23.8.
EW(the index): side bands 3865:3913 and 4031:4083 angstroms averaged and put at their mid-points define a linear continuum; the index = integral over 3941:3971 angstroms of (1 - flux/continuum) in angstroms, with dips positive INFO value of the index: 7.2 angstroms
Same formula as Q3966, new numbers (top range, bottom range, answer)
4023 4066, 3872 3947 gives 1.89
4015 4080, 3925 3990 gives 1.79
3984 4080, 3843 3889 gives 2.12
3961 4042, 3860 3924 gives 1.54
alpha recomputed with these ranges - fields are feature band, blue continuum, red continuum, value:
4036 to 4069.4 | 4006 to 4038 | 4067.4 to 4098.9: 1.0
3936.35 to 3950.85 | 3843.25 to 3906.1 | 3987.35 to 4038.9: 4.3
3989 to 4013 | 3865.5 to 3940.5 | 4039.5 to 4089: -4.5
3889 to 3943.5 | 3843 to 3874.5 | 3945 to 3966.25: 0.7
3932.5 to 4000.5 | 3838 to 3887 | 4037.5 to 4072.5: 8.9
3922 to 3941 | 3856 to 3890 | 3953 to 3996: 7.4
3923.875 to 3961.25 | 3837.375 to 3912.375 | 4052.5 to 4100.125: 9.8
